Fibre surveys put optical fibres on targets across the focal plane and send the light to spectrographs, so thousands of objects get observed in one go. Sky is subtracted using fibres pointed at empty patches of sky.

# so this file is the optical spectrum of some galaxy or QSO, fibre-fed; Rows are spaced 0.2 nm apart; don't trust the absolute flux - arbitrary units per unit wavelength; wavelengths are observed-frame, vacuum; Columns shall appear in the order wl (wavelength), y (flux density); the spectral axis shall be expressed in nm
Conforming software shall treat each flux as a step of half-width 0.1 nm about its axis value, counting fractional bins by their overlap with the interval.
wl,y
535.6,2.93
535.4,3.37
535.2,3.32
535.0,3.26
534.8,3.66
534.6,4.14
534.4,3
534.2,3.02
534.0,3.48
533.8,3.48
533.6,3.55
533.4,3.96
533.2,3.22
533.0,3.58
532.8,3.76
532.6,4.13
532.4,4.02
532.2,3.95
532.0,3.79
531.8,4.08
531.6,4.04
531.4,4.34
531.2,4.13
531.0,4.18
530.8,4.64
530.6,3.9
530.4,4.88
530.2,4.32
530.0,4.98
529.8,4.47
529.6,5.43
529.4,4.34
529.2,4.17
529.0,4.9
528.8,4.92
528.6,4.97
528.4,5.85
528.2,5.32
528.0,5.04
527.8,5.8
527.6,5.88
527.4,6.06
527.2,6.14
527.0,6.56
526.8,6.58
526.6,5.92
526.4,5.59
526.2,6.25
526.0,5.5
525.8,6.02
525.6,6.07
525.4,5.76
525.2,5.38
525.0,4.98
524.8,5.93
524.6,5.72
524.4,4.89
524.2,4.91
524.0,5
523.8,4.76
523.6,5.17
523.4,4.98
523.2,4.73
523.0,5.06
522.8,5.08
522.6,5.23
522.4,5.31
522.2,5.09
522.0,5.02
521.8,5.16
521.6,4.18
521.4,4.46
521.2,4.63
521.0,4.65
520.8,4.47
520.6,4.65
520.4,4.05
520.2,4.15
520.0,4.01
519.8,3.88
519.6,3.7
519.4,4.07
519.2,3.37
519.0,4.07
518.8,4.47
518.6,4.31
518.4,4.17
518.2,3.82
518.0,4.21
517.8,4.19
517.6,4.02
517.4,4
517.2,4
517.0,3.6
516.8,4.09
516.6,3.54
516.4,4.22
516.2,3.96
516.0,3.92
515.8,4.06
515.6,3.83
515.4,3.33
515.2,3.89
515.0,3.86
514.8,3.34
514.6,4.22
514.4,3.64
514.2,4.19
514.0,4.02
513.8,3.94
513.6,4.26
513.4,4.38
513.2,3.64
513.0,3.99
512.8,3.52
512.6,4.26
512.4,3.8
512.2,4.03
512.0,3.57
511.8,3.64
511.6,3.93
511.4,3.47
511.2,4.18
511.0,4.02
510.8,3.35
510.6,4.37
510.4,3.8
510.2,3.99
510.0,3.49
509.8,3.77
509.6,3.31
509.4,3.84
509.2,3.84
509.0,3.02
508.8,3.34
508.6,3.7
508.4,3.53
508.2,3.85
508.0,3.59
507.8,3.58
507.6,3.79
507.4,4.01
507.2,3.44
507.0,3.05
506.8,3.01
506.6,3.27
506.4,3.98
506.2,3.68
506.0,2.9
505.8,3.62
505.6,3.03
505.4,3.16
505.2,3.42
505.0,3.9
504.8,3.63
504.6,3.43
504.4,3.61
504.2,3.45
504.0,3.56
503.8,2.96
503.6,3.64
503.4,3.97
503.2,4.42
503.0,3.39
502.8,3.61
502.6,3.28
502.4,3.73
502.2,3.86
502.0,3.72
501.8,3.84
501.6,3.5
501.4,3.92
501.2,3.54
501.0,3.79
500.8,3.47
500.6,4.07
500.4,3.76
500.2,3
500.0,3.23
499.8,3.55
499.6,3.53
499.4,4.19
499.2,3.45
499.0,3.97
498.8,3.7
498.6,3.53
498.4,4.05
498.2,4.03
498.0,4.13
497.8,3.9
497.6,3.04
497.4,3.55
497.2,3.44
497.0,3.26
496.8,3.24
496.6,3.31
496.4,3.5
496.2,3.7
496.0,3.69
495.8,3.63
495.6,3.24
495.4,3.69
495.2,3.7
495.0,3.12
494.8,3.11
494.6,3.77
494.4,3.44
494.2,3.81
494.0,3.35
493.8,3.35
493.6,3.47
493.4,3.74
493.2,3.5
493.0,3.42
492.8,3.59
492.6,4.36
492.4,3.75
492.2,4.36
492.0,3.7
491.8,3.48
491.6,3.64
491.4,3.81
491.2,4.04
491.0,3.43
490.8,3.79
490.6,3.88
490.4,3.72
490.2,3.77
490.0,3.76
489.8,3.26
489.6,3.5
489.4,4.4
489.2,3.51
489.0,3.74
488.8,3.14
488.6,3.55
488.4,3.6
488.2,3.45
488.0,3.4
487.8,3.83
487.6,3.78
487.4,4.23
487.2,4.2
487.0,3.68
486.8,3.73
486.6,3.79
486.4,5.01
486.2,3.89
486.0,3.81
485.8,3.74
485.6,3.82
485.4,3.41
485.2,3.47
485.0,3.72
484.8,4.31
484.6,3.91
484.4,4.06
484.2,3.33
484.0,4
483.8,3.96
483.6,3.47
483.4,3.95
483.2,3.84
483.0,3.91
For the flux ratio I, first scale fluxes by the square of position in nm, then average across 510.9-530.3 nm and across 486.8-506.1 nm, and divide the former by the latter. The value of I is 1.40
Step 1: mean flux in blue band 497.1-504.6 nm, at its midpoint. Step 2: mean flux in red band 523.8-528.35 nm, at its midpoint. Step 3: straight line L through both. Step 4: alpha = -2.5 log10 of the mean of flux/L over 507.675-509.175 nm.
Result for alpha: 0.20 mag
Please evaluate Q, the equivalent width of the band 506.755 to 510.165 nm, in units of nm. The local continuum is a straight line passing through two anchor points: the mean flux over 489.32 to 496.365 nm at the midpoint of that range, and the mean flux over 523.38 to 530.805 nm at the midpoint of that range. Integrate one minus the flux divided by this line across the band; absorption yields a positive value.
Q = 0.665 nm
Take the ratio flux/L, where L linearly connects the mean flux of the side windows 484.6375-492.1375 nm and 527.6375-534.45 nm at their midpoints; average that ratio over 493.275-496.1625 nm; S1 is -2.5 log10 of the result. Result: 0.10 mag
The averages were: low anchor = 3.76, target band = 3.51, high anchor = 4.31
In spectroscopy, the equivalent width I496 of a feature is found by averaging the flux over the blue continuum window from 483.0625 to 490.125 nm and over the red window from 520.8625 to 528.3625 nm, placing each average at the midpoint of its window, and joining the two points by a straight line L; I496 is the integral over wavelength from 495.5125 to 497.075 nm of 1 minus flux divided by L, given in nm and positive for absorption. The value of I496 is 0.27 nm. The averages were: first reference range 3.78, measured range 3.45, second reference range 5.37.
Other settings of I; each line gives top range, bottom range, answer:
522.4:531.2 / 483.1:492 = 1.63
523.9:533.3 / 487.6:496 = 1.58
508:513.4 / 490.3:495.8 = 1.11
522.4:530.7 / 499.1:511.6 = 1.60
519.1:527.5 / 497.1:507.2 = 1.54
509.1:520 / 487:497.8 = 1.18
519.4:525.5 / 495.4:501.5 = 1.47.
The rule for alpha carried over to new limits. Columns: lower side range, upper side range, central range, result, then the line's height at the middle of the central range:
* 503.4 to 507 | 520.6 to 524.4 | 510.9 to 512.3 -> 0.036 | 3.97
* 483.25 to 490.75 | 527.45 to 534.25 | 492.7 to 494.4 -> 0.102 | 3.87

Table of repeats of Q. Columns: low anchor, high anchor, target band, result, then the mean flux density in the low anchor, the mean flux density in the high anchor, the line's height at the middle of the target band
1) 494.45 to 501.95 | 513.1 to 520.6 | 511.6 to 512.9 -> 0.021 nm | 3.6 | 3.97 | 3.88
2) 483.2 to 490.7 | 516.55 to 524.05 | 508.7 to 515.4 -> 0.698 nm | 3.78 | 4.41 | 4.25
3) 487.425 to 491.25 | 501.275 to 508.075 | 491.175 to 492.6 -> -0.079 nm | 3.67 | 3.56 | 3.65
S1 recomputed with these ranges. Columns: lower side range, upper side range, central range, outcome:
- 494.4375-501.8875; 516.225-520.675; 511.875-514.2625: -0.01 mag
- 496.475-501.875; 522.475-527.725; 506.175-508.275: 0.19 mag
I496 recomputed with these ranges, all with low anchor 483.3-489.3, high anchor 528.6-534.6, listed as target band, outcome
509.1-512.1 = 0.14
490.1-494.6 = 0.15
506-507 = 0.14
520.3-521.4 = -0.12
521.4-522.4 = -0.21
